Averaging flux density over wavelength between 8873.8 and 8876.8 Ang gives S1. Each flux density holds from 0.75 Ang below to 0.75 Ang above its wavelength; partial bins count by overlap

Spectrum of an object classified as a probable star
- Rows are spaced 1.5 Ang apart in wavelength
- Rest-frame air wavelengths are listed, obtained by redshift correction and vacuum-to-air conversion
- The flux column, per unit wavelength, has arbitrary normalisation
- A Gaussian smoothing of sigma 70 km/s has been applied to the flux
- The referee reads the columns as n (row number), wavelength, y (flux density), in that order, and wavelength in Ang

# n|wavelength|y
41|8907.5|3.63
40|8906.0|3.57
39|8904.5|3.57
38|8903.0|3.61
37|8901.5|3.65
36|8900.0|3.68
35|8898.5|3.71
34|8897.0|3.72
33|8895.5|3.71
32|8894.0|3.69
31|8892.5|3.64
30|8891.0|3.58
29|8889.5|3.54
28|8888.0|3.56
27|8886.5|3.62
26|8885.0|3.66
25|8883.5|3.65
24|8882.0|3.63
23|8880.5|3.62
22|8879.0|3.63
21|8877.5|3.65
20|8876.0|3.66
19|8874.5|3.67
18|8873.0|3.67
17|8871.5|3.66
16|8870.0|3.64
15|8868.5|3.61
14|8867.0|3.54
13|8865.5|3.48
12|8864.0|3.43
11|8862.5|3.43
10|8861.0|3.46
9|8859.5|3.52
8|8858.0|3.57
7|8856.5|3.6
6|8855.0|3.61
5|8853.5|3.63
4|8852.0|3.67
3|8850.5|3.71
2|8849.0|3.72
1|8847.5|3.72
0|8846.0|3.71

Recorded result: 3.66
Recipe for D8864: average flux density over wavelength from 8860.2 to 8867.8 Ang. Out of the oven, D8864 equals 3.47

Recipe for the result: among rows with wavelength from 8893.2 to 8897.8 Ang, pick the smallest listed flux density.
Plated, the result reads 3.69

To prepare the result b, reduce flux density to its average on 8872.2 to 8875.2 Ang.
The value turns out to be 3.67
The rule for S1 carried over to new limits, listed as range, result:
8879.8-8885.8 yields 3.64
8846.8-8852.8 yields 3.7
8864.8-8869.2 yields 3.54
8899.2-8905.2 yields 3.63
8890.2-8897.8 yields 3.67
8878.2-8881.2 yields 3.63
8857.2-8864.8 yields 3.48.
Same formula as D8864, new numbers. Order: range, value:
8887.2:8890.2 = 3.55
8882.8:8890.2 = 3.61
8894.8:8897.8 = 3.71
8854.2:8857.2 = 3.61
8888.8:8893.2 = 3.59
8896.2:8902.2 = 3.69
